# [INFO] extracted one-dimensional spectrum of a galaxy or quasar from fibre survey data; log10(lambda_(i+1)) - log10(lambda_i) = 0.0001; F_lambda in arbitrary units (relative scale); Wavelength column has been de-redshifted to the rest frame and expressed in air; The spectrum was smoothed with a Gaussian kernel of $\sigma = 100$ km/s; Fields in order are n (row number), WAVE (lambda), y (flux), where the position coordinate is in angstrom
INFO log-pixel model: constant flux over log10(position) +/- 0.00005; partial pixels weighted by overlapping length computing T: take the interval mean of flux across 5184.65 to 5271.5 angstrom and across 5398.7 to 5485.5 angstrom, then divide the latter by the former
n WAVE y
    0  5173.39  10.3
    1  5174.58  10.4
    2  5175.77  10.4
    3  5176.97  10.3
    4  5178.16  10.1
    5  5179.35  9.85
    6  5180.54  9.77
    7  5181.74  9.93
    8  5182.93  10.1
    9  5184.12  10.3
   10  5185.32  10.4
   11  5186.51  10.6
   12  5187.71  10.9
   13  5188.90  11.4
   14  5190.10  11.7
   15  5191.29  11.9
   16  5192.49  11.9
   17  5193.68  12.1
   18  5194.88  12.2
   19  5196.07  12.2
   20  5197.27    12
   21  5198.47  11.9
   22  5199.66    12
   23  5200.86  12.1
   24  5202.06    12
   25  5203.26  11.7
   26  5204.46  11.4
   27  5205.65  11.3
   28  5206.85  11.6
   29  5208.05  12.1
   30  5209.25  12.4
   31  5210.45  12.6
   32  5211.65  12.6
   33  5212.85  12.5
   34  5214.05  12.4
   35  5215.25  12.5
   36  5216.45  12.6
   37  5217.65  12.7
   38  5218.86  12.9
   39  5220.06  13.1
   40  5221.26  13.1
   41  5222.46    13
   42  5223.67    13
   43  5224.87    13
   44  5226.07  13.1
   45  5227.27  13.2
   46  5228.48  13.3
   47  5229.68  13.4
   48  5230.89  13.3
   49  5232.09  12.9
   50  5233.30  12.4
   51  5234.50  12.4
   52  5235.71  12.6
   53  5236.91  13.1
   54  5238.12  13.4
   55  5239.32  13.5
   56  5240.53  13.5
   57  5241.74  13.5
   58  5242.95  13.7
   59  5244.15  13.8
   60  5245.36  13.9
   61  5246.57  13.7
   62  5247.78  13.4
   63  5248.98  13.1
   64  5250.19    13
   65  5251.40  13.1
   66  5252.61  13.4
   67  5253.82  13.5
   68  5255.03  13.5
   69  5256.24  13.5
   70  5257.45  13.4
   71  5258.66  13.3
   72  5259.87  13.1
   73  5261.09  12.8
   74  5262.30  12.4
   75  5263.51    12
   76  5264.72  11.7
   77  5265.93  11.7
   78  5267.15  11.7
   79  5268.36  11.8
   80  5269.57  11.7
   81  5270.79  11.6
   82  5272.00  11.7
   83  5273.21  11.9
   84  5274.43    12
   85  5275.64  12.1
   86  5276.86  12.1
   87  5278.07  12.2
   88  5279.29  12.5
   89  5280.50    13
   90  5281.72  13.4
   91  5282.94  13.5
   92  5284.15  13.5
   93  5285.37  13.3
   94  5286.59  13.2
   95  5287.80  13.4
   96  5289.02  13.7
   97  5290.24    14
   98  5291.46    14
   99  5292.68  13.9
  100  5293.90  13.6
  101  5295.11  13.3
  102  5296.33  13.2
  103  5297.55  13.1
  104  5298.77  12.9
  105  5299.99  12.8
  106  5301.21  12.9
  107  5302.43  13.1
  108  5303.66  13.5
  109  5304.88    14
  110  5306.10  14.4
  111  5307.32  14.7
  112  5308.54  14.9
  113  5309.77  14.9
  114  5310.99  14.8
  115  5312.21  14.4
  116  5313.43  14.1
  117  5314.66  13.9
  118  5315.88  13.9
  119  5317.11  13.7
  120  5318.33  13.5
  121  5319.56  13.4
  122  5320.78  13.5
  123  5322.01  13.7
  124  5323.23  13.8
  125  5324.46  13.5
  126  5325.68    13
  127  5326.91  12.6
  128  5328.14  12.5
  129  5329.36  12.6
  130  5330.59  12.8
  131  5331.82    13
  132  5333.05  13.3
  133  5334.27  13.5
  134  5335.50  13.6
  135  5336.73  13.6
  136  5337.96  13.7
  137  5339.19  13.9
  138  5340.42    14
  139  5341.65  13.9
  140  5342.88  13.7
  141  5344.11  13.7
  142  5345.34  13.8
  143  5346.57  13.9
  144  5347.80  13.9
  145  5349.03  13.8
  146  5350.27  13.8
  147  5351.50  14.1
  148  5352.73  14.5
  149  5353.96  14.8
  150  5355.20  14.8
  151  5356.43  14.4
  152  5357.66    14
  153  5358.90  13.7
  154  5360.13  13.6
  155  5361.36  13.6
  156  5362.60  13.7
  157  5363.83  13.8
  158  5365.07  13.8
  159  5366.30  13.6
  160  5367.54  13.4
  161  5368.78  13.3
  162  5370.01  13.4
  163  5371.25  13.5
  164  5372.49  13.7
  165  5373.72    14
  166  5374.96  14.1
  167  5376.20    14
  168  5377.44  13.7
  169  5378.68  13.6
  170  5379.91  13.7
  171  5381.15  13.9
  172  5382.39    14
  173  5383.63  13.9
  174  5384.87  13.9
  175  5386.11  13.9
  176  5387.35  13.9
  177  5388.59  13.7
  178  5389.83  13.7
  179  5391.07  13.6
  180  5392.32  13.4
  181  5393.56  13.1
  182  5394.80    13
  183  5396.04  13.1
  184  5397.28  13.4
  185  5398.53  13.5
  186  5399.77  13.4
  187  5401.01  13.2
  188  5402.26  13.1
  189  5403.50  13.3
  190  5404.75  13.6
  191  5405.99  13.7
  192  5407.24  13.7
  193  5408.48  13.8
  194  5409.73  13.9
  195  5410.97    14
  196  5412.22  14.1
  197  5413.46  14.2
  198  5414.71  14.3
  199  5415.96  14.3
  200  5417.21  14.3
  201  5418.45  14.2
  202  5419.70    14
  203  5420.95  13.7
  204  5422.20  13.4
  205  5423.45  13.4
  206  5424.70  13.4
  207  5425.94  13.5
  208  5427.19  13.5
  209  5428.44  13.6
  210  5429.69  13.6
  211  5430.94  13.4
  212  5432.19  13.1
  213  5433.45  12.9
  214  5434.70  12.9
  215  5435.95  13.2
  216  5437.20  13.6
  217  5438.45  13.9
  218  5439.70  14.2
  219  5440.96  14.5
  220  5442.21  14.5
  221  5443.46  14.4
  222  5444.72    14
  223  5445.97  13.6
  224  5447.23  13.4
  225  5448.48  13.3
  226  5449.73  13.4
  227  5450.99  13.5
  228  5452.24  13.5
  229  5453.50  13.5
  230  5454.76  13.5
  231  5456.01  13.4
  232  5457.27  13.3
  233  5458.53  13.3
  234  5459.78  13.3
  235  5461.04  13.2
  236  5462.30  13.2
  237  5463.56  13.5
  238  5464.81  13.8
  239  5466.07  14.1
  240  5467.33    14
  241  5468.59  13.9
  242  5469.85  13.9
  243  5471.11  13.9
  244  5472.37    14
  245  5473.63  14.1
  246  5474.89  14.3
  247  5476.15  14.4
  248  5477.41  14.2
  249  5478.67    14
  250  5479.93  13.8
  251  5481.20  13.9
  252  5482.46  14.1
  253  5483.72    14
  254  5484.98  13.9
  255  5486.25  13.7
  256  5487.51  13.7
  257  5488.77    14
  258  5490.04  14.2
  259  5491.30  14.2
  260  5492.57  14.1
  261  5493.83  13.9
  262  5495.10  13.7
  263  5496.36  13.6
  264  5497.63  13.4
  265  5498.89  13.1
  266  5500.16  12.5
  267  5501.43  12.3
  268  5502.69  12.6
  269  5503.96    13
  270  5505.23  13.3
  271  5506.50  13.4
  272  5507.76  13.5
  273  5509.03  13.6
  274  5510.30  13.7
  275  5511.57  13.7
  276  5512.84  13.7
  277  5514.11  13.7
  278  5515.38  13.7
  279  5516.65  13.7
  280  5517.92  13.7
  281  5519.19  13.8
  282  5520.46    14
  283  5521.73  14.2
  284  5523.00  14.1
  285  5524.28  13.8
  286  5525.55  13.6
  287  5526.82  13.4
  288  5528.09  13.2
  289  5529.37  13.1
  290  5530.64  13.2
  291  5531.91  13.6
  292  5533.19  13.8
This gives 1.09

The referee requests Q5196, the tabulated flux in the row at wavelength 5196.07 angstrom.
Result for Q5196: 12.2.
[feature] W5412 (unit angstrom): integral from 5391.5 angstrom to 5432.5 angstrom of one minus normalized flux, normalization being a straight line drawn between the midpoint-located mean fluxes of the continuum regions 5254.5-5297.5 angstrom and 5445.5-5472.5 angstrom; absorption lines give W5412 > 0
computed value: -0.78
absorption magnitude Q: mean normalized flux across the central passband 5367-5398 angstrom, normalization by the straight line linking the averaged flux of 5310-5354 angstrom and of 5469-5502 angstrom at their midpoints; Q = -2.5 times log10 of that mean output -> 0.006 mag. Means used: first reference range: 13.7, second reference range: 13.8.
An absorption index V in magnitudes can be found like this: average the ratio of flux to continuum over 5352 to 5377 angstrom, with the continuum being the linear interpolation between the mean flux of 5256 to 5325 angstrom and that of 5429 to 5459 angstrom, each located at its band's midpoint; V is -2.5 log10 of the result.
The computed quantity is -0.04 mag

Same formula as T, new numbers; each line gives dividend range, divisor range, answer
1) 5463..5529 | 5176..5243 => 1.13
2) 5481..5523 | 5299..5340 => 1.00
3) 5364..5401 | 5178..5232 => 1.14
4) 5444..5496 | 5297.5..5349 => 1.01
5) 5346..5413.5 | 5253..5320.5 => 1.04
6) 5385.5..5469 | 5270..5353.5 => 1.01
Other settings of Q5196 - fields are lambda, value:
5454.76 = 13.5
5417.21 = 14.3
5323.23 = 13.8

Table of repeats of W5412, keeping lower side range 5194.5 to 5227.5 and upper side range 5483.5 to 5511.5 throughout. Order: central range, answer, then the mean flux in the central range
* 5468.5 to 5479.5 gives -0.5 angstrom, 14.1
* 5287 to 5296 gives -0.7 angstrom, 13.7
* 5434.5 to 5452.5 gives -0.6 angstrom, 13.8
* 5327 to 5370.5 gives -2.5 angstrom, 13.7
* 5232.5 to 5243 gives -0.5 angstrom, 13.1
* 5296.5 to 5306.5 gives -0.4 angstrom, 13.3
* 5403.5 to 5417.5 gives -0.8 angstrom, 13.9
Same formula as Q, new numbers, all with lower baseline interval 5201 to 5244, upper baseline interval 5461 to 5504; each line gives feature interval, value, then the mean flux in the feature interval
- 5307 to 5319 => -0.09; 14.3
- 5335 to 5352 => -0.05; 13.8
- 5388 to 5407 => 0.00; 13.4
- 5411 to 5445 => -0.02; 13.8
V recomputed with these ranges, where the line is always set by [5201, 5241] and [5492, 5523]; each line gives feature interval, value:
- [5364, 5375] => -0.042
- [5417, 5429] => -0.034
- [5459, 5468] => -0.017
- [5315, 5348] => -0.040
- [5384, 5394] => -0.040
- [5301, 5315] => -0.099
